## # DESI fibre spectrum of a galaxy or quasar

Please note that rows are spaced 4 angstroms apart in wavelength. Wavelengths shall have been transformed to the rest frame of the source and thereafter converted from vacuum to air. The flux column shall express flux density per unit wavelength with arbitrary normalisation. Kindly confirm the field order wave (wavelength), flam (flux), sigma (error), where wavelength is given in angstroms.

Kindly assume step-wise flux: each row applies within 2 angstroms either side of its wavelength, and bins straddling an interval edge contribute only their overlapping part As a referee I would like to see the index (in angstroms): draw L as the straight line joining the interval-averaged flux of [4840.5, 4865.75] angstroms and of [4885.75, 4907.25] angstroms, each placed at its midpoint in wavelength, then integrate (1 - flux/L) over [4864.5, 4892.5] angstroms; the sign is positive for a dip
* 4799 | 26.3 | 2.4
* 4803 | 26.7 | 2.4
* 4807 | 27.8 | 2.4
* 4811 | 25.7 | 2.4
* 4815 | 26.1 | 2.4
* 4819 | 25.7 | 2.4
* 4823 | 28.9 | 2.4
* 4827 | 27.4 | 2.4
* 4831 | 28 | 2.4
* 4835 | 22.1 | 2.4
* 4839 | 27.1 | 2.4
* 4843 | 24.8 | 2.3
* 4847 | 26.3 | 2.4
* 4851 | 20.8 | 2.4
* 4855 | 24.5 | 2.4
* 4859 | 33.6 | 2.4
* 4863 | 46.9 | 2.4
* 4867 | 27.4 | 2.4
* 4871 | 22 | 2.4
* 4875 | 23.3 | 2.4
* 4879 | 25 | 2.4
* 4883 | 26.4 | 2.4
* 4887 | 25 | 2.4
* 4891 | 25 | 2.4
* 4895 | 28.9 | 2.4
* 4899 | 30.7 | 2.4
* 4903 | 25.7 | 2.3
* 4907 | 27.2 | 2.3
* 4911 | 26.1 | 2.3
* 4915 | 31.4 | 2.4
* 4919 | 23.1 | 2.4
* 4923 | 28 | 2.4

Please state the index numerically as 2.8 angstroms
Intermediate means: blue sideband 29.4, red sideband 27.1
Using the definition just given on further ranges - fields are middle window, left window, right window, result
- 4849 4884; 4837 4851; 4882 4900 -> -2.24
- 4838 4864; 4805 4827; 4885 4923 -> -1.52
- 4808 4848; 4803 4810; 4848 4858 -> -0.77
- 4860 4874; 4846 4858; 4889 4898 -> -3.38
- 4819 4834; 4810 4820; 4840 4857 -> -1.22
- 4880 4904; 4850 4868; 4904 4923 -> 1.48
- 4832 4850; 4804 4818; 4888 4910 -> 1.19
